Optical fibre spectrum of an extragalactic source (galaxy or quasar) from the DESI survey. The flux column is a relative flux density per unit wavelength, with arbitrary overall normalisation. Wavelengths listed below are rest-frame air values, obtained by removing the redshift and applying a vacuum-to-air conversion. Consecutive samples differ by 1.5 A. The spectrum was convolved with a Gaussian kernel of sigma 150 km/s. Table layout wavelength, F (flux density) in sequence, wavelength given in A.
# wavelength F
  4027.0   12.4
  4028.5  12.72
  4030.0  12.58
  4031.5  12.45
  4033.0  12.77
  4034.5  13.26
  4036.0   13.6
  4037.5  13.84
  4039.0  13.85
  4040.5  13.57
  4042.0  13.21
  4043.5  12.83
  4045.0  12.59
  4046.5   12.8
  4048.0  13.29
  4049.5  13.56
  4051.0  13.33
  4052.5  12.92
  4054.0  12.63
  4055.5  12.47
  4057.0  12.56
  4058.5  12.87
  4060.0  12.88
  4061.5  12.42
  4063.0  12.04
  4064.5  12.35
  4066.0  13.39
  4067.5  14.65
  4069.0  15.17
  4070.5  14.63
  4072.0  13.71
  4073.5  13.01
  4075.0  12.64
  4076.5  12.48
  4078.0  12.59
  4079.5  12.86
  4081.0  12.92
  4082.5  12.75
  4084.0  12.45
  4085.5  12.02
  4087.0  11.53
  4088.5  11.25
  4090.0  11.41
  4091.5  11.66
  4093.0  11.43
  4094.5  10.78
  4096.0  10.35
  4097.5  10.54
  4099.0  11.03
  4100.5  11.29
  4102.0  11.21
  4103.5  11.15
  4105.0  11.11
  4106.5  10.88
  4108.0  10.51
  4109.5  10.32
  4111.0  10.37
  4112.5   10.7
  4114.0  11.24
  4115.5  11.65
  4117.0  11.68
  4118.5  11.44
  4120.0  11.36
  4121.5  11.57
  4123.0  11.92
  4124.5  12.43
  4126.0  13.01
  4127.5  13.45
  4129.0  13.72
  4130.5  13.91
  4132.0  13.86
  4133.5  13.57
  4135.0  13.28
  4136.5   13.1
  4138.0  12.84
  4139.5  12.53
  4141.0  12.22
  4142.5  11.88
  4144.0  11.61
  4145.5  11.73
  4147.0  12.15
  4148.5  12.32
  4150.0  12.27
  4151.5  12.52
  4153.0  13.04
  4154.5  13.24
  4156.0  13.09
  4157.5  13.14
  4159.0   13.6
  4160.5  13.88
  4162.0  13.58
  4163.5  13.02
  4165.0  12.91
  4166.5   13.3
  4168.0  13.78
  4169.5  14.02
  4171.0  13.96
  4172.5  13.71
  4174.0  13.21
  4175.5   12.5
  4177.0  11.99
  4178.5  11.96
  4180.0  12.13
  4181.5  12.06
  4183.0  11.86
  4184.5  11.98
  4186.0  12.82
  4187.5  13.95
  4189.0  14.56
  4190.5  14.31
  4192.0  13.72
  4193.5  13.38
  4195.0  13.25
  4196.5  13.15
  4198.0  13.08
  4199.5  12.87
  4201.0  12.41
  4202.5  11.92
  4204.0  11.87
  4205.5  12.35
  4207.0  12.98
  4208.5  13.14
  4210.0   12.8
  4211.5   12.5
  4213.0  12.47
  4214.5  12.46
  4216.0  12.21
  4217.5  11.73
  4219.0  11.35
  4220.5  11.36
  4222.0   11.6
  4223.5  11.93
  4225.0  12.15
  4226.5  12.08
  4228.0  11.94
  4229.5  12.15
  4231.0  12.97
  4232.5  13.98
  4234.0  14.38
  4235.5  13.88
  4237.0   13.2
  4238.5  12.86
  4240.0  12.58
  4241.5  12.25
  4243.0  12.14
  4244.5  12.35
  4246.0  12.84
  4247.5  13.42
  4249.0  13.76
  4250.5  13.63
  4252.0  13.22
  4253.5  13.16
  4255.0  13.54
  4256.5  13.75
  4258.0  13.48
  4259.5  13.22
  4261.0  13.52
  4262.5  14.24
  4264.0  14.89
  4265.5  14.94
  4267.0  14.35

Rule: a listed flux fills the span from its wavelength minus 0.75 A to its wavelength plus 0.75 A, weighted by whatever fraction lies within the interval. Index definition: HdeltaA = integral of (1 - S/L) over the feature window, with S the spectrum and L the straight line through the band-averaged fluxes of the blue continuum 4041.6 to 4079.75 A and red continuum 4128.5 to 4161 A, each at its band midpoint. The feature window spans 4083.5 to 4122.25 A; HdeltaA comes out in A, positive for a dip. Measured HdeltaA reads 5.4 A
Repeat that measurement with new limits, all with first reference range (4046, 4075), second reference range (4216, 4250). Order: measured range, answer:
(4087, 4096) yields 1.3 A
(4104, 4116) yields 2.0 A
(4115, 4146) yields 1.0 A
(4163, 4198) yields -0.9 A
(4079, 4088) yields 0.5 A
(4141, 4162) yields 0.3 A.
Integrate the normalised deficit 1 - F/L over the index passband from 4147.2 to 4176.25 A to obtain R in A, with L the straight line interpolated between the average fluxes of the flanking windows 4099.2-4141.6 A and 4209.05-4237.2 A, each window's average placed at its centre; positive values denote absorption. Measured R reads -2.4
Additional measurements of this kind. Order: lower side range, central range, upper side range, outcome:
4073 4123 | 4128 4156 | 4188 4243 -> -1.91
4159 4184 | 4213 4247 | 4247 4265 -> 2.50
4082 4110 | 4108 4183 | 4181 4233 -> -4.46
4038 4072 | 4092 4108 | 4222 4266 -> 2.70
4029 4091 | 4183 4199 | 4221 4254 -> -0.61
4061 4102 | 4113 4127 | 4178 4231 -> 0.65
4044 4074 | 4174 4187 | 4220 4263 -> 0.76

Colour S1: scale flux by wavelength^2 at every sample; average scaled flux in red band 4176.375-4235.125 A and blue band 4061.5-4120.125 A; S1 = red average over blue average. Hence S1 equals 1.12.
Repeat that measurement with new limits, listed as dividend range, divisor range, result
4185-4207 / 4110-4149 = 1.10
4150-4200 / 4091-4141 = 1.14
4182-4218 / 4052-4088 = 1.06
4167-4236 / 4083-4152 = 1.12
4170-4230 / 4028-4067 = 1.05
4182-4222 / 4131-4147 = 1.03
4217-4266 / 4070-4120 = 1.19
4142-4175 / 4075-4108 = 1.16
